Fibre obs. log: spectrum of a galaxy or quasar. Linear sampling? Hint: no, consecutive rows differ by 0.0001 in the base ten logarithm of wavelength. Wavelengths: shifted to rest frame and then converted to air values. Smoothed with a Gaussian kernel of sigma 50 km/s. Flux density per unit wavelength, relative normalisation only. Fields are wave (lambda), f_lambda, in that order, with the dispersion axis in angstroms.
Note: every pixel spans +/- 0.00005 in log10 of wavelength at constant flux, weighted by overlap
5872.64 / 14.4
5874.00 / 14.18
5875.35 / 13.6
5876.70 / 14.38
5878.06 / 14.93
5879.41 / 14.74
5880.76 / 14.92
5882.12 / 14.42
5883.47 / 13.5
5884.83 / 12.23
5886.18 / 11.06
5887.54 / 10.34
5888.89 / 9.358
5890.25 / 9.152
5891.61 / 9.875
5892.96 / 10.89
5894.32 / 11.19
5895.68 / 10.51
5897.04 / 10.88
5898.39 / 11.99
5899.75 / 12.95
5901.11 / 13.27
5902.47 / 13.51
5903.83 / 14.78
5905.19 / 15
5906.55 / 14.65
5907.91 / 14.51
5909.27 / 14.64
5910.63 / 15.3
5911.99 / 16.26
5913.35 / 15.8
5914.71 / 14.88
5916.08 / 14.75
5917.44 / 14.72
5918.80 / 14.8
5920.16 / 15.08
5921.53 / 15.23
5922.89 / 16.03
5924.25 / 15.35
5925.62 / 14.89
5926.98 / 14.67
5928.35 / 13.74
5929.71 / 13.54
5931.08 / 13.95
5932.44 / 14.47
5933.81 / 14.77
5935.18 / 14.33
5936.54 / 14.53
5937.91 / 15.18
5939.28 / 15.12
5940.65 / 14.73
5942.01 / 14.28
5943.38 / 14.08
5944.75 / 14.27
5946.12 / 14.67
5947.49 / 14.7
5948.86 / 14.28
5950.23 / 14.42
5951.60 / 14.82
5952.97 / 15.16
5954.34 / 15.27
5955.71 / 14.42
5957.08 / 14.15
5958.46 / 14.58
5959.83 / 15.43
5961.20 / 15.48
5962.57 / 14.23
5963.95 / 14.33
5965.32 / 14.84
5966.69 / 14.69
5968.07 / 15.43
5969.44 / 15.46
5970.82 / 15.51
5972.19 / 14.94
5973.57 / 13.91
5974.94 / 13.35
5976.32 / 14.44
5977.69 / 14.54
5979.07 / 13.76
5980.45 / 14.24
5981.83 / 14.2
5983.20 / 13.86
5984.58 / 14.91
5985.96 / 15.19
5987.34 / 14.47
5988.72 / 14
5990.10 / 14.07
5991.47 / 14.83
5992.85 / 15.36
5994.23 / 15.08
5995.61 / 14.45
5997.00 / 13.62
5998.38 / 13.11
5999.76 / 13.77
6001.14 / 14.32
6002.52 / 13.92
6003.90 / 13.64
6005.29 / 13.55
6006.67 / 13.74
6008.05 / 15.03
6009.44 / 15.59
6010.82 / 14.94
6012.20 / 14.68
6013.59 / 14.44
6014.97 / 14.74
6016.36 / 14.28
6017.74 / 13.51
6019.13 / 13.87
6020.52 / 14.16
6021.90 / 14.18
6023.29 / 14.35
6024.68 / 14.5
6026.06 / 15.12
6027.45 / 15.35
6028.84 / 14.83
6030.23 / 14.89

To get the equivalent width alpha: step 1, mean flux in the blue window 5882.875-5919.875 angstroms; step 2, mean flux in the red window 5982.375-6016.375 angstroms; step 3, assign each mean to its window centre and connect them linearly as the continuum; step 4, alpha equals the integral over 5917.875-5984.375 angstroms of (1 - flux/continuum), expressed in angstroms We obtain -4.49 angstroms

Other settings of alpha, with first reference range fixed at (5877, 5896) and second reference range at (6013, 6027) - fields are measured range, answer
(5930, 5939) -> -1.2 angstroms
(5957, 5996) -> -3.0 angstroms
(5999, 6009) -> 0.0 angstroms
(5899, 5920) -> -3.8 angstroms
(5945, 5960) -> -1.7 angstroms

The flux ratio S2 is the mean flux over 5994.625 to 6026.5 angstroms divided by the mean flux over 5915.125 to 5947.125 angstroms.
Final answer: 0.97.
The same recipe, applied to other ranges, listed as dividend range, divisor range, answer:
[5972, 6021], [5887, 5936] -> 1.05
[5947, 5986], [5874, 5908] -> 1.16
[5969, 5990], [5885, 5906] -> 1.23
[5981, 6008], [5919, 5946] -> 0.97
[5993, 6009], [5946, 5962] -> 0.95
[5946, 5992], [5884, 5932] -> 1.09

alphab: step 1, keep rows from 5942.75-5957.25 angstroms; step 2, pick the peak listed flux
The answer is 15.27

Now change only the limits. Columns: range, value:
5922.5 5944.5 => 16.03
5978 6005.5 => 15.36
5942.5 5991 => 15.51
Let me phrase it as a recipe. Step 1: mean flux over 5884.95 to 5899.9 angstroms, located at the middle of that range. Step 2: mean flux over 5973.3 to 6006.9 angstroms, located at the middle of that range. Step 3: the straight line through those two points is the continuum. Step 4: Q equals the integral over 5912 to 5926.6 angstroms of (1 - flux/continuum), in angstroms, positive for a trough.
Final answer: -4.4 angstroms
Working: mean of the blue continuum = 10.7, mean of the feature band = 15.2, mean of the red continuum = 14.2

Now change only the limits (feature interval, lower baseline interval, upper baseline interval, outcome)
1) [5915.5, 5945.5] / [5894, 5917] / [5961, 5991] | -1.2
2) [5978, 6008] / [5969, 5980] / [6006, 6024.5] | 0.5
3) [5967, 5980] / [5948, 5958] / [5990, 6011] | -0.1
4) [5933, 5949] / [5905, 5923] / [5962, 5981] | 0.3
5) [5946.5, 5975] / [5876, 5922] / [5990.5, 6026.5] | -1.8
